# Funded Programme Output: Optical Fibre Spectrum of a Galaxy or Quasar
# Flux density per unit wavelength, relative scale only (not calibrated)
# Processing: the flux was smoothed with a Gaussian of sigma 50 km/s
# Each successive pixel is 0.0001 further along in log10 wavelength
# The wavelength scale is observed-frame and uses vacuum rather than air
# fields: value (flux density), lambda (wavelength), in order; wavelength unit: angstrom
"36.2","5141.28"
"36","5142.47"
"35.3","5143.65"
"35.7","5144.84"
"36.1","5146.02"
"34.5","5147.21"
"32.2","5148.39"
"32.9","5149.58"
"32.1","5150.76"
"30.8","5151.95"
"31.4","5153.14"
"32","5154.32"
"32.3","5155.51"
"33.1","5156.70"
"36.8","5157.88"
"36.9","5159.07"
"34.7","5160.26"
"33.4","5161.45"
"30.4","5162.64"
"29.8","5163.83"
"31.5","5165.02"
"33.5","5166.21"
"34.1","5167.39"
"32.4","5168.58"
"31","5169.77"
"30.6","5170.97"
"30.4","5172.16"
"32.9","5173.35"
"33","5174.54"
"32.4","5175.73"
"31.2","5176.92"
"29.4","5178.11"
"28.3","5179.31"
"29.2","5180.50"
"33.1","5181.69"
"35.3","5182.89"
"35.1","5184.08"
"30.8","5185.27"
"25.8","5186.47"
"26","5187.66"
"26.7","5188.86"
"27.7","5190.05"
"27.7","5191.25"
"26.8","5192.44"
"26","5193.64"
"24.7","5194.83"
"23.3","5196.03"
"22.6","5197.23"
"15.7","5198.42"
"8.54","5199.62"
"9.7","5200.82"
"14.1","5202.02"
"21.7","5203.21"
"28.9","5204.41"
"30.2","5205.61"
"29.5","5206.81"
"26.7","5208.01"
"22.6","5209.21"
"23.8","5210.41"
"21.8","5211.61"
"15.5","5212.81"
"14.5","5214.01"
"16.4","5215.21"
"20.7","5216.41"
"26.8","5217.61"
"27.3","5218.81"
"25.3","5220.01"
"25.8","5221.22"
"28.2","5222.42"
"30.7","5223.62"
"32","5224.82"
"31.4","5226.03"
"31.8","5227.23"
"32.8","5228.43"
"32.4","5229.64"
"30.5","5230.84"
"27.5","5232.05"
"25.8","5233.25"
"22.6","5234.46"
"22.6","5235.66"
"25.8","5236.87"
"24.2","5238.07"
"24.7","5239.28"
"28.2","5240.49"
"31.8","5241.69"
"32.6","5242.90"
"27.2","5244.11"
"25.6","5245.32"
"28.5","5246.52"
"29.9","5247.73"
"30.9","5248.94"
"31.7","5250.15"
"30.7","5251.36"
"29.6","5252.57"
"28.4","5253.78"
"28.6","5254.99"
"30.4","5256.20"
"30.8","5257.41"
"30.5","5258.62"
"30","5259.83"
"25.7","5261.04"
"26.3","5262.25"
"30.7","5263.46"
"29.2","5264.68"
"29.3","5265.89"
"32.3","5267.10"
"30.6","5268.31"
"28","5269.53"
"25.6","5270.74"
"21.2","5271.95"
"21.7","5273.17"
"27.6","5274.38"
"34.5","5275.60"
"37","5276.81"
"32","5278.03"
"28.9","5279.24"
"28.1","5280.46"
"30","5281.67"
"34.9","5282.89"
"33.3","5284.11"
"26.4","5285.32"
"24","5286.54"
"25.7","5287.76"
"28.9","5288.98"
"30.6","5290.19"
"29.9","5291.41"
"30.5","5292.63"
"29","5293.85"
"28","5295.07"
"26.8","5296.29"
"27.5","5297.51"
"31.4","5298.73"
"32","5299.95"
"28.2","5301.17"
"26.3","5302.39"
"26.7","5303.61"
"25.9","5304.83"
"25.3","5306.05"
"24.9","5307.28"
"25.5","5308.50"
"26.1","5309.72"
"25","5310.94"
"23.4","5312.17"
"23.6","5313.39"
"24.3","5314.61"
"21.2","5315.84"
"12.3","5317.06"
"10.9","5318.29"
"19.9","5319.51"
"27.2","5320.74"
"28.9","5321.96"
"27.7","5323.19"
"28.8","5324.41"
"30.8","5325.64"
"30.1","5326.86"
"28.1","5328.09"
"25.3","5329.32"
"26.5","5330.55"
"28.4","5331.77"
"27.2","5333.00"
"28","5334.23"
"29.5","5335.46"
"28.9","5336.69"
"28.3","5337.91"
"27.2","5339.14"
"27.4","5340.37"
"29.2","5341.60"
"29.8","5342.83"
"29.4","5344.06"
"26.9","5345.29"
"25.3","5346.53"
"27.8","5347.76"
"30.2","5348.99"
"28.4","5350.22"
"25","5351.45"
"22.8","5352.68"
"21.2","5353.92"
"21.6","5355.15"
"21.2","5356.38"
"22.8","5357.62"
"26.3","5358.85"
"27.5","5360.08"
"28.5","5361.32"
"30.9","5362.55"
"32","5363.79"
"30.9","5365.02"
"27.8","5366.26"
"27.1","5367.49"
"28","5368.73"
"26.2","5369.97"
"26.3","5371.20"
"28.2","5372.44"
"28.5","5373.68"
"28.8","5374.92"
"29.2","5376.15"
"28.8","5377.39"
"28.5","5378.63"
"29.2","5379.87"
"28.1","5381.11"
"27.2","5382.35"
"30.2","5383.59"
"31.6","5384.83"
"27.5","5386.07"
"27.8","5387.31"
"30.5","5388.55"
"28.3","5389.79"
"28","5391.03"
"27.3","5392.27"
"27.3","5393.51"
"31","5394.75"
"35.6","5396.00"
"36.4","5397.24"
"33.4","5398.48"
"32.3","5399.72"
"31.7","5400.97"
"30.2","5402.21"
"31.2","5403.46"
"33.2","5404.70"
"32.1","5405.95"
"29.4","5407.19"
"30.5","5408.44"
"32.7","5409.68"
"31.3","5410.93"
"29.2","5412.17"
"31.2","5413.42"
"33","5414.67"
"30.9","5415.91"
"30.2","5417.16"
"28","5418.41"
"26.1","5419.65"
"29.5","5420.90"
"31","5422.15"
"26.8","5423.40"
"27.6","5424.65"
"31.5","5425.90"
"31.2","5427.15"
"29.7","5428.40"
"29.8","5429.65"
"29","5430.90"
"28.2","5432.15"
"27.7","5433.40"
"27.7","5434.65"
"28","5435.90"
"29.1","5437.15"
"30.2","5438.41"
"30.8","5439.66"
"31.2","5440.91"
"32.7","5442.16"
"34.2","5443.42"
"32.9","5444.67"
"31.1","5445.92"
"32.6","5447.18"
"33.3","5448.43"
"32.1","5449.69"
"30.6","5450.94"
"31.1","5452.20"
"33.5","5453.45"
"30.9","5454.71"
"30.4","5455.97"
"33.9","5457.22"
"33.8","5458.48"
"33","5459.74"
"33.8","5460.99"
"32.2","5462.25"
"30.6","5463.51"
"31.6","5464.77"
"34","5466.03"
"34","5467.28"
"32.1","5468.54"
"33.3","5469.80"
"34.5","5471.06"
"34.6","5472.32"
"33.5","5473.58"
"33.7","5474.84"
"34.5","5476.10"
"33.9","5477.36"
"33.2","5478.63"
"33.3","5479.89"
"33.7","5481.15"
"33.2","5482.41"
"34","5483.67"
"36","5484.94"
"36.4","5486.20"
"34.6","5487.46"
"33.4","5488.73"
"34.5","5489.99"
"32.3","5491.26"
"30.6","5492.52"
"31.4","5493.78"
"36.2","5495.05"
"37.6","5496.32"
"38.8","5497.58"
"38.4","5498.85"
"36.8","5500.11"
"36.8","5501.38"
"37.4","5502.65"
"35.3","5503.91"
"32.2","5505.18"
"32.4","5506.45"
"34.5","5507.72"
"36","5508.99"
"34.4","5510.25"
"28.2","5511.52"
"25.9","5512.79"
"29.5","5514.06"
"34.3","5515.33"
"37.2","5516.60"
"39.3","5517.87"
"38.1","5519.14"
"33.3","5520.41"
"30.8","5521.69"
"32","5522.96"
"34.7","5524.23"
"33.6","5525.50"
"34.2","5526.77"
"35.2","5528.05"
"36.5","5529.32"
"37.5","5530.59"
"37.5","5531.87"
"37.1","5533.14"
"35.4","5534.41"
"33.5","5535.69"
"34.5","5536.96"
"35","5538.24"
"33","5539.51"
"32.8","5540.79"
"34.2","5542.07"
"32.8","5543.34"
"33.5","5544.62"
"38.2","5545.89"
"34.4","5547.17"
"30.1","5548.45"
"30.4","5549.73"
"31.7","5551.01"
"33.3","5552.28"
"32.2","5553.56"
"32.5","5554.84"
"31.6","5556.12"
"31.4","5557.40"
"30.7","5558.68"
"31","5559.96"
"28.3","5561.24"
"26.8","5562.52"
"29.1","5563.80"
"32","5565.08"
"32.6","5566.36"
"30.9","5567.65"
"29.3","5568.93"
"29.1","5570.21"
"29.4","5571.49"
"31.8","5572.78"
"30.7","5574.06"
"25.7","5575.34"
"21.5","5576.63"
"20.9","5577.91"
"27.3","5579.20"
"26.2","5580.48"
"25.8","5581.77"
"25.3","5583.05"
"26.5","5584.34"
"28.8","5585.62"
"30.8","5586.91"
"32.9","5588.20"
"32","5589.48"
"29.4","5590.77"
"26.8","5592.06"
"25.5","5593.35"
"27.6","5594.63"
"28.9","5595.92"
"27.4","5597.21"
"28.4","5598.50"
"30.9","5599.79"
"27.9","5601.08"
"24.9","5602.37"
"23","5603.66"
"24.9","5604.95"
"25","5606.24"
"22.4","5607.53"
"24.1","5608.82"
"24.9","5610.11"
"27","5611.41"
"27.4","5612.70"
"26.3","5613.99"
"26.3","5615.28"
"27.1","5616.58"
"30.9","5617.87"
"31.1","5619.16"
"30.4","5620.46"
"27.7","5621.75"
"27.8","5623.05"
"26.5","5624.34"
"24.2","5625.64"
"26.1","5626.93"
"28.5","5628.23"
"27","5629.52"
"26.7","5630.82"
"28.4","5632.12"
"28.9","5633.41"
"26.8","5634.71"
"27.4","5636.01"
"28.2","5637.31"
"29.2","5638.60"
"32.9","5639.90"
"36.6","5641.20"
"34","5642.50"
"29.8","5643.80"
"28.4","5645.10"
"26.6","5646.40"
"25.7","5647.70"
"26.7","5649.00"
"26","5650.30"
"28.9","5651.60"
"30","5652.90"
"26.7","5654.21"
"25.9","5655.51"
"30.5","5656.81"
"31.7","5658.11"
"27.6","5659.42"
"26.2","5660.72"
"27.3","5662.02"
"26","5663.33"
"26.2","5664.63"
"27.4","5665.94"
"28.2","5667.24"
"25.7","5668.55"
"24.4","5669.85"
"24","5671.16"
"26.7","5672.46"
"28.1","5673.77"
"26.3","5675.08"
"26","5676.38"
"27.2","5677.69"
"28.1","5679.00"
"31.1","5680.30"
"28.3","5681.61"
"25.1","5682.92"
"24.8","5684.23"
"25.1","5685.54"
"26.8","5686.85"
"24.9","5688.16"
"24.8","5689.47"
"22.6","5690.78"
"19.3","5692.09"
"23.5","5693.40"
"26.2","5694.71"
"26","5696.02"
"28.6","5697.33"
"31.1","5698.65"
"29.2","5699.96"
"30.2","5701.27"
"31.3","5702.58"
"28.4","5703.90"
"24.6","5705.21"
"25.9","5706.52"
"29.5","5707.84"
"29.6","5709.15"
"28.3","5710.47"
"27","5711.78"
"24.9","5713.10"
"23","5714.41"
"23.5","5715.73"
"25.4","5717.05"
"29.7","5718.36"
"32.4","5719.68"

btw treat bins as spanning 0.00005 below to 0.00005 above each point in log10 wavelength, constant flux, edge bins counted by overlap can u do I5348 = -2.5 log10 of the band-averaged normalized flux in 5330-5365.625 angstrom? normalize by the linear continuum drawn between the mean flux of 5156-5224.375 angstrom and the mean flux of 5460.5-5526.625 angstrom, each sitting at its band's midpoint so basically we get 0.13 mag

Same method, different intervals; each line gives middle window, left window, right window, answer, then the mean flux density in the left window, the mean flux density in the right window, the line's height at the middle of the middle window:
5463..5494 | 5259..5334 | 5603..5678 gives -0.22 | 27.3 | 27.4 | 27.4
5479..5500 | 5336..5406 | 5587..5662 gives -0.22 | 28.5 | 27.9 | 28.2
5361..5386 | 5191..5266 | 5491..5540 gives 0.06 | 26.1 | 34.6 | 30.4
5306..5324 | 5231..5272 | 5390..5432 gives 0.25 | 28.3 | 30.5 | 29.2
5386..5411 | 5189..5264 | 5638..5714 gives -0.16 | 26.1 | 27.4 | 26.6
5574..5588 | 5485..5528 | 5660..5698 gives 0.17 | 34.3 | 26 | 30.7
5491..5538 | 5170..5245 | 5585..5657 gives -0.25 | 26.4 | 27.9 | 27.5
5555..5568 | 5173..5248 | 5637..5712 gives -0.12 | 26.3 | 27.5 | 27.2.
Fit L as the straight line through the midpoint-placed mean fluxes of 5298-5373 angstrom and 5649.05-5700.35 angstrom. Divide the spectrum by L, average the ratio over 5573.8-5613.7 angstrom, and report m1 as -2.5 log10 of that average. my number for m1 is 0.00 mag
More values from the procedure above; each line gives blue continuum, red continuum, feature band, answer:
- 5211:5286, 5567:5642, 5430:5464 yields -0.13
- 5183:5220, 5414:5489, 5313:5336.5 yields 0.09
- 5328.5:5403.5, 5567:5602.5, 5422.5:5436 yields -0.03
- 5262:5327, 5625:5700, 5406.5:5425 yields -0.10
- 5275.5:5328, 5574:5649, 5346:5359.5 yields 0.10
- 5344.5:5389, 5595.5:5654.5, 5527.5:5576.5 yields -0.17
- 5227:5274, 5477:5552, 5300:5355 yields 0.16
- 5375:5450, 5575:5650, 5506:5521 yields -0.16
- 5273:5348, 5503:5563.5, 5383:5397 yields -0.01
